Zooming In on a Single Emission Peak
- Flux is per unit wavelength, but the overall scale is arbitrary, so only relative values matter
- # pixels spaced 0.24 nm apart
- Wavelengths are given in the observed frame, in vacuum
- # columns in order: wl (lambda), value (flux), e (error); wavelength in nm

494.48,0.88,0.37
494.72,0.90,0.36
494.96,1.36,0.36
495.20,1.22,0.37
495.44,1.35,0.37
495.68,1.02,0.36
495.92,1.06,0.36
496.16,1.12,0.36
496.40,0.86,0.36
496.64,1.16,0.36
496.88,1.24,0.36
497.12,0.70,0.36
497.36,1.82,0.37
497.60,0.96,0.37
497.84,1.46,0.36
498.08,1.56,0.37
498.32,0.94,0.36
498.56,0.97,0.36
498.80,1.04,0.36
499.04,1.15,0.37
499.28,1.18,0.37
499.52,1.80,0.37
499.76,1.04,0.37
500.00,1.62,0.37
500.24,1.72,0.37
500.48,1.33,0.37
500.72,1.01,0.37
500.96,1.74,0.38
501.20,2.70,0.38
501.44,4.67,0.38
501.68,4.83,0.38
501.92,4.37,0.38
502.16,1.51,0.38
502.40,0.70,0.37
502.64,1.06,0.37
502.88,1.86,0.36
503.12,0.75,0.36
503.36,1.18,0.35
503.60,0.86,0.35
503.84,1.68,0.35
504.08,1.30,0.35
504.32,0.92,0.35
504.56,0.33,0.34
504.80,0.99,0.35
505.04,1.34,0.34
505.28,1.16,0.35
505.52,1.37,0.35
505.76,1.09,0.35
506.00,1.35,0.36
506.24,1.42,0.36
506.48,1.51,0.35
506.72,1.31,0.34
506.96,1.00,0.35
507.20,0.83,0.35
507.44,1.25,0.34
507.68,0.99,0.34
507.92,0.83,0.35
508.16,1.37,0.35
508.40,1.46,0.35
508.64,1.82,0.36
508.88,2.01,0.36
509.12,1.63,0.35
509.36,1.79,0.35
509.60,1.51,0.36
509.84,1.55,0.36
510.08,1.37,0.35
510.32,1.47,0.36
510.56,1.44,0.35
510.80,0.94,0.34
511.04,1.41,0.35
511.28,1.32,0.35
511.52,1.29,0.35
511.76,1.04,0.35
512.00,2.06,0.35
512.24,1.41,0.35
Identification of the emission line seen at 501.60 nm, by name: [O II]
